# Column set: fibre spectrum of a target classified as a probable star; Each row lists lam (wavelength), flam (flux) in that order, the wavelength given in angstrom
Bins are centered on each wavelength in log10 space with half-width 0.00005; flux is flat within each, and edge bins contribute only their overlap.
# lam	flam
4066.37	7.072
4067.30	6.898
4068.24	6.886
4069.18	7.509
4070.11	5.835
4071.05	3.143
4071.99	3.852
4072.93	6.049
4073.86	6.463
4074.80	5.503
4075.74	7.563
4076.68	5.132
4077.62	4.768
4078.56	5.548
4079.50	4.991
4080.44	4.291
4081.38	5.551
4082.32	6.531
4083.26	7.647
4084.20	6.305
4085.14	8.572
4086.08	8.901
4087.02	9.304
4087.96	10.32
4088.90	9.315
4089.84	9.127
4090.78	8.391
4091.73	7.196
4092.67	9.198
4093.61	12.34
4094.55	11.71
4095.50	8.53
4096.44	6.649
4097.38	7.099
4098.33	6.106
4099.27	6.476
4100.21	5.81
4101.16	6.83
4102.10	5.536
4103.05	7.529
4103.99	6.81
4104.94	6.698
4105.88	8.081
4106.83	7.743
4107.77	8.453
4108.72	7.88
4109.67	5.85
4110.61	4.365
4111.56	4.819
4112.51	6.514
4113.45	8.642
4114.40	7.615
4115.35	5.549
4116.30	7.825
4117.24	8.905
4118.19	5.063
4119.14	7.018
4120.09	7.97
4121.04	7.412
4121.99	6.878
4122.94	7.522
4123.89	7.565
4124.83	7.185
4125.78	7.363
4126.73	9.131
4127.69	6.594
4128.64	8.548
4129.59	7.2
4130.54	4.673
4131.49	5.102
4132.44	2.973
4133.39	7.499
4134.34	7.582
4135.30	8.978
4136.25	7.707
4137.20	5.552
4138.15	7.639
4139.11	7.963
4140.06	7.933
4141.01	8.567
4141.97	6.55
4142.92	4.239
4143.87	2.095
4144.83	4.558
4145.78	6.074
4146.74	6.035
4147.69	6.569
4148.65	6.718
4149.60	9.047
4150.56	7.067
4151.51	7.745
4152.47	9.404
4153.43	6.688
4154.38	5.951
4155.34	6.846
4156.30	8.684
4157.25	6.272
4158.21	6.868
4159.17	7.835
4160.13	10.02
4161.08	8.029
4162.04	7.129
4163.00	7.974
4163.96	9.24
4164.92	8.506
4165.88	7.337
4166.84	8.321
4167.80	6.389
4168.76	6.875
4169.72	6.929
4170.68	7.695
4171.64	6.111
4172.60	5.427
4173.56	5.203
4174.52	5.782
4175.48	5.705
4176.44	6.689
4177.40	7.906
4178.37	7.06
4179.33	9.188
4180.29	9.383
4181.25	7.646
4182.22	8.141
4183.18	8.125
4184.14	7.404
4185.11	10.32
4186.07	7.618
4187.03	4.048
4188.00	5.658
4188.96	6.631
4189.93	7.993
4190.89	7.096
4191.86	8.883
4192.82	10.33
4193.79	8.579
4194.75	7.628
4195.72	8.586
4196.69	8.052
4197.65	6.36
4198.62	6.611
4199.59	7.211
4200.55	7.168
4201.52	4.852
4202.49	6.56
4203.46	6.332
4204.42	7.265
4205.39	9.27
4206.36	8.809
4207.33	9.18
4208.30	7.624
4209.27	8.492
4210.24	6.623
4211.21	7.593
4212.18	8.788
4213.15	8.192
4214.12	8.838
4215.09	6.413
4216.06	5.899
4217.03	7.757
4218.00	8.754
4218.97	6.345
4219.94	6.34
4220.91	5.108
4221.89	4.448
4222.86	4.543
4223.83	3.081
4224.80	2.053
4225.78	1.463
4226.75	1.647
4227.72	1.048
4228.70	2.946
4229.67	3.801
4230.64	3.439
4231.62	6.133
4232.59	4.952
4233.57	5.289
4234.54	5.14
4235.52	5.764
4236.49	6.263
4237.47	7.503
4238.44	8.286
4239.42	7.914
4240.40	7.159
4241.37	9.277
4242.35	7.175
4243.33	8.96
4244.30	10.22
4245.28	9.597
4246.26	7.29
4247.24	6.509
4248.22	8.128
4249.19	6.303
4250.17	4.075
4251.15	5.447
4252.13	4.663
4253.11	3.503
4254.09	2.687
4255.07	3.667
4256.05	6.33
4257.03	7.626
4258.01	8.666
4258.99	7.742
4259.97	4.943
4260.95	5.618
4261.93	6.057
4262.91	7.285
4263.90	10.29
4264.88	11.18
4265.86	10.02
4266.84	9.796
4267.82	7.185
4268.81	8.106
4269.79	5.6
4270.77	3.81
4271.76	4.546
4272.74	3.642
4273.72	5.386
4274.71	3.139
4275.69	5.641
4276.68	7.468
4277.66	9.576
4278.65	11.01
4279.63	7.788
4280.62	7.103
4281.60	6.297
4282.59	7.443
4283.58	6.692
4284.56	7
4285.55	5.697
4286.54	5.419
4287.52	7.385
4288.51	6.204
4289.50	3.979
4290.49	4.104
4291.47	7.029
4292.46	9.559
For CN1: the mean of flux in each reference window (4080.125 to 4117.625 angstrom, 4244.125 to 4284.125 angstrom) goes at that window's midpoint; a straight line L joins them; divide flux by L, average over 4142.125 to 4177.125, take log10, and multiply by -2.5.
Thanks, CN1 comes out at 0.05 mag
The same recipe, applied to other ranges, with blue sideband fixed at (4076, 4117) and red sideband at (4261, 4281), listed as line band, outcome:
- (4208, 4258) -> 0.19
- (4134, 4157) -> 0.05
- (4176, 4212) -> -0.06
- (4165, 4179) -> 0.08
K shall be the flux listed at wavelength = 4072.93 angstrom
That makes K 6.049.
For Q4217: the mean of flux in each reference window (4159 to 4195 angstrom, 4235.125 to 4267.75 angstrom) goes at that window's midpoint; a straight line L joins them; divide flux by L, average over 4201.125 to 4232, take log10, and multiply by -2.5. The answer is 0.234 mag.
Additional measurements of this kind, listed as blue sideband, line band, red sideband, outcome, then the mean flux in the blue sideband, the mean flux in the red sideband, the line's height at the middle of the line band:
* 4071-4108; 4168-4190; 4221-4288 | -0.07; 7.19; 6.2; 6.65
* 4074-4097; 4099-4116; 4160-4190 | 0.12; 7.62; 7.35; 7.56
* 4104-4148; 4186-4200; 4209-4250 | -0.16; 6.8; 6.2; 6.41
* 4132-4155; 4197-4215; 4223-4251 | -0.23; 6.72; 5.75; 6.07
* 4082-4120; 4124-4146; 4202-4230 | 0.08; 7.59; 6.05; 7.13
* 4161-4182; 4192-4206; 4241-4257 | -0.08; 7.29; 6.5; 7.01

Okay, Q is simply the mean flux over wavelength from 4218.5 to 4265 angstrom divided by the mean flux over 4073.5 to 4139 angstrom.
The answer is 0.82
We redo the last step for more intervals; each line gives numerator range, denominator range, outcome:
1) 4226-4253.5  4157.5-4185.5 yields 0.79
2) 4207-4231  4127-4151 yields 0.85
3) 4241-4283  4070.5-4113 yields 0.98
